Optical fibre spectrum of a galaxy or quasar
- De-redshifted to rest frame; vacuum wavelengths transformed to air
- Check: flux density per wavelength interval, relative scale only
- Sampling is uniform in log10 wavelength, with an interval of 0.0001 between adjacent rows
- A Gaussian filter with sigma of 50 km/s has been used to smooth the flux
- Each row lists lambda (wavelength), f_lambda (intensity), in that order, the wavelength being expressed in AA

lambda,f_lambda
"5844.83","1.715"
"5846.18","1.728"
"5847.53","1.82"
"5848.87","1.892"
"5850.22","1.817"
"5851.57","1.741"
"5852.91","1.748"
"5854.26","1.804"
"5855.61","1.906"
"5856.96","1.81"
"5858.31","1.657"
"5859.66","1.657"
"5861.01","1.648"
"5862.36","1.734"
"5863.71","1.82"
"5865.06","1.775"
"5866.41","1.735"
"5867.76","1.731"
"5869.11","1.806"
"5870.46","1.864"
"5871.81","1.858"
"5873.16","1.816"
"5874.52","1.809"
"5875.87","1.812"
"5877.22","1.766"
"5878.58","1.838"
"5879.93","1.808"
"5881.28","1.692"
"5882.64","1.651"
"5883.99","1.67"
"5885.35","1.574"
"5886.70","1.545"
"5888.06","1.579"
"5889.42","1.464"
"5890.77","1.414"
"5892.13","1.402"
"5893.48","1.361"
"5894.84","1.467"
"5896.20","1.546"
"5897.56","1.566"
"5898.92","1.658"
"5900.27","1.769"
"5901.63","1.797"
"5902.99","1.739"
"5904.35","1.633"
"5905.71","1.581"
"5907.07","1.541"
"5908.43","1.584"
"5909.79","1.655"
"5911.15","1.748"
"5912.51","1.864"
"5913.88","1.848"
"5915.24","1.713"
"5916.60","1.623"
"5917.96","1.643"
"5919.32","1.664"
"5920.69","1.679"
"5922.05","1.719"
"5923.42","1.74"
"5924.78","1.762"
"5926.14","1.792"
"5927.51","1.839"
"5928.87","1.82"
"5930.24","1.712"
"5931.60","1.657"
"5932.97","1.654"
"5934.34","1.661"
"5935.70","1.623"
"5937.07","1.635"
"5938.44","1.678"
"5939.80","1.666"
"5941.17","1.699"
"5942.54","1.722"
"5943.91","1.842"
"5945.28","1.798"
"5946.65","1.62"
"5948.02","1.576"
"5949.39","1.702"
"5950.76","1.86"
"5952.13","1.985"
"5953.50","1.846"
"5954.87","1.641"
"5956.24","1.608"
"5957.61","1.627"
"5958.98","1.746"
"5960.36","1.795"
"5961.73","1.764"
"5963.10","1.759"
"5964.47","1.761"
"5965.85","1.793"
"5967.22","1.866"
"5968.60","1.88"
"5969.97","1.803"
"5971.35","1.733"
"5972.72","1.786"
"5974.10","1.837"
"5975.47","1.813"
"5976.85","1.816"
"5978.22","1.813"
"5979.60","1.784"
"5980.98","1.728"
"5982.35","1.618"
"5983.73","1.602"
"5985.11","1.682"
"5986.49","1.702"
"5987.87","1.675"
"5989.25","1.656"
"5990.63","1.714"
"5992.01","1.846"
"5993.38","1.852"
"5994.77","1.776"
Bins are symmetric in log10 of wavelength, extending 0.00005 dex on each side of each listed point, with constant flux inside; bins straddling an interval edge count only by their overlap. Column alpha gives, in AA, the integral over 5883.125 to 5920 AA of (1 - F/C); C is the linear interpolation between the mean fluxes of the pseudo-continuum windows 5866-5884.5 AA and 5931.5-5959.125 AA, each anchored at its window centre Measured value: 2.8 AA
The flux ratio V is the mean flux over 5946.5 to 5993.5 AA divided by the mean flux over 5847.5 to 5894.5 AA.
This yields 1.02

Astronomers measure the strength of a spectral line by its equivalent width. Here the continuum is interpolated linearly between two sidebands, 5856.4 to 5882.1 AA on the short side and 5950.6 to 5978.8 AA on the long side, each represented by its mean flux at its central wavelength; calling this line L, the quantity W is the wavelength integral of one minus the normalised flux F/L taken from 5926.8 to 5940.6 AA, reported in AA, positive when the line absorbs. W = 0.7 AA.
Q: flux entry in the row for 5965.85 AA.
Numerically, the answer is 1.793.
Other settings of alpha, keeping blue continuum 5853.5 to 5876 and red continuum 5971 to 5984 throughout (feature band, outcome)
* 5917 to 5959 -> 1.2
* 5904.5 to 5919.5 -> 0.8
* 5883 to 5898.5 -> 2.3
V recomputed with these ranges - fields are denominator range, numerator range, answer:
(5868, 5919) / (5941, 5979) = 1.06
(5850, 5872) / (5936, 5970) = 0.99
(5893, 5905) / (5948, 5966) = 1.08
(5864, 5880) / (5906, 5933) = 0.95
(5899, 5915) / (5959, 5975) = 1.05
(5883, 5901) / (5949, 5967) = 1.14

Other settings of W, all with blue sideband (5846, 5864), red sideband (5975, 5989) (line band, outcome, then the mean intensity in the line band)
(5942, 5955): -0.2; 1.76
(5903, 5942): 1.1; 1.69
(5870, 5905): 2.0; 1.66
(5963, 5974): -0.5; 1.8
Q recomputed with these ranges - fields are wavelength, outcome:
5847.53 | 1.82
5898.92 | 1.658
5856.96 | 1.81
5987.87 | 1.675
